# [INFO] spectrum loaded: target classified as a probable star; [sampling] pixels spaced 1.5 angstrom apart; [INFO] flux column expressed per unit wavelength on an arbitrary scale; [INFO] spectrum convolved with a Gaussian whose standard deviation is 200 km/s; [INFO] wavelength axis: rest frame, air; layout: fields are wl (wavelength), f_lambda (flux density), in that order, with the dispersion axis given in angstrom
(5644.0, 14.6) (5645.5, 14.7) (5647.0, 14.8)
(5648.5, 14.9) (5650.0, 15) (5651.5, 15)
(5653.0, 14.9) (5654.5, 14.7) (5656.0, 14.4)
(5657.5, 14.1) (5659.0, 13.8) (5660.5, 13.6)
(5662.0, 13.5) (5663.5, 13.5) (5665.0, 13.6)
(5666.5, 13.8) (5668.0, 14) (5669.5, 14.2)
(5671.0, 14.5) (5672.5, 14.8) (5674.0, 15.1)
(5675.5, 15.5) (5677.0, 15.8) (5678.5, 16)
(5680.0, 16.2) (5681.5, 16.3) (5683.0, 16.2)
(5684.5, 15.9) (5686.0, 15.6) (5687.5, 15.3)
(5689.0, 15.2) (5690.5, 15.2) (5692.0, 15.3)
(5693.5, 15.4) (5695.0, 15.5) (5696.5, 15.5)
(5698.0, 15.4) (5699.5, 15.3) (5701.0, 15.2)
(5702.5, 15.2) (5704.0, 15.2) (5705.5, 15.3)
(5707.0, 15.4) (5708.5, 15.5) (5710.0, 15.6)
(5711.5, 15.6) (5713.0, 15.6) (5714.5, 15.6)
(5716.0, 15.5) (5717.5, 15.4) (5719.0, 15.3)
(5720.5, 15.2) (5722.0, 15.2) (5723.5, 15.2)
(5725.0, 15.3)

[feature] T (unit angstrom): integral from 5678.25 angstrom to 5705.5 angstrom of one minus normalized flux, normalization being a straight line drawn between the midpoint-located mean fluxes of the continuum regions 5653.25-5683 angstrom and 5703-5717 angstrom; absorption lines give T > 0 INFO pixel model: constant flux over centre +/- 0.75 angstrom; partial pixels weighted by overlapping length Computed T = -0.77 angstrom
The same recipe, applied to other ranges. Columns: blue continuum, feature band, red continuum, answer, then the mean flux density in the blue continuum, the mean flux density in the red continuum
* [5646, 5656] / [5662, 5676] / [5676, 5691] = 1.0 angstrom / 14.8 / 15.8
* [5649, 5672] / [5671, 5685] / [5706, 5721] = -1.0 angstrom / 14.2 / 15.5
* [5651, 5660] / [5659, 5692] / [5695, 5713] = -0.2 angstrom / 14.4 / 15.4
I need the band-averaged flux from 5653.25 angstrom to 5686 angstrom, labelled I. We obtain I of 14.8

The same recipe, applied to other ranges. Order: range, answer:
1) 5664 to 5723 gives 15.3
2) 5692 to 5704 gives 15.3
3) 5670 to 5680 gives 15.3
